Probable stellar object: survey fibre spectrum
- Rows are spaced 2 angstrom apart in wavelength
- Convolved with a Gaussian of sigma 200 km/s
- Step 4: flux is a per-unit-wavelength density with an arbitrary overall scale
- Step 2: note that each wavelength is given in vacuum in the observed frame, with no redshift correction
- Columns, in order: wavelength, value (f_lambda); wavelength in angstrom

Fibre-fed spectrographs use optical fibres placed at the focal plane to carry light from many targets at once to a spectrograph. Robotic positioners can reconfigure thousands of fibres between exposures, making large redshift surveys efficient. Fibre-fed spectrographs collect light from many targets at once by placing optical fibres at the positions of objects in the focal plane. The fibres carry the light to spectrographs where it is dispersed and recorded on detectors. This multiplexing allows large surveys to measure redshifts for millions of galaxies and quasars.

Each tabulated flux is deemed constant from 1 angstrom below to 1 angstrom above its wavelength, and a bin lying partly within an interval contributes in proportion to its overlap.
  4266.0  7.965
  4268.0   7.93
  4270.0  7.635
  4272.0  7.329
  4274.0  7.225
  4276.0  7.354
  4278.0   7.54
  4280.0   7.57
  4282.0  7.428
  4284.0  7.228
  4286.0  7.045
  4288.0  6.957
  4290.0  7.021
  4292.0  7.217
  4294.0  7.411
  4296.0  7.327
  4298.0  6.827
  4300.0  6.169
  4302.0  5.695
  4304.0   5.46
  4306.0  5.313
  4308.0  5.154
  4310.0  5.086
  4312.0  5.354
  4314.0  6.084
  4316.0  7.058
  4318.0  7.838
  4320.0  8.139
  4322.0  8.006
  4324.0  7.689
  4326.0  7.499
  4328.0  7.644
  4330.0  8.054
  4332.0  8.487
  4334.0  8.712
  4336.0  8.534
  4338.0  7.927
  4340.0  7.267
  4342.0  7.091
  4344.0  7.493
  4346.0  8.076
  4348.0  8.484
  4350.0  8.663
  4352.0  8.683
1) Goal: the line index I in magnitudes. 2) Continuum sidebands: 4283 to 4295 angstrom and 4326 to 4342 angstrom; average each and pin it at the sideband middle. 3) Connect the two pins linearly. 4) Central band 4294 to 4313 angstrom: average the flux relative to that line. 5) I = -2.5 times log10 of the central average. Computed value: 0.25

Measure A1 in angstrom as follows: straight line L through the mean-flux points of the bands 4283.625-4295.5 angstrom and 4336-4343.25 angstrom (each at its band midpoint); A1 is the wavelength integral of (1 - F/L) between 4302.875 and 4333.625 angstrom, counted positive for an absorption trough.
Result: 2.2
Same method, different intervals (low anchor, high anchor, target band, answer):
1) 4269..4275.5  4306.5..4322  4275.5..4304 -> 0.1 angstrom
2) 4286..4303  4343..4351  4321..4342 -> -0.4 angstrom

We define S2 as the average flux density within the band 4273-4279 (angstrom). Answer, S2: 7.37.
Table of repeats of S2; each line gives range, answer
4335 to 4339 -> 8.23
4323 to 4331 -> 7.72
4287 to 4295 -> 7.15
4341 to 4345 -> 7.29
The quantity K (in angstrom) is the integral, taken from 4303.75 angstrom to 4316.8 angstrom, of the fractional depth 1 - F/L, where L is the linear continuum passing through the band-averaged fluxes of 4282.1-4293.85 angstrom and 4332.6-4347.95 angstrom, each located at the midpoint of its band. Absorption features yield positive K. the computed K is 3.2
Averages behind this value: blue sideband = 7.14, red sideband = 7.93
